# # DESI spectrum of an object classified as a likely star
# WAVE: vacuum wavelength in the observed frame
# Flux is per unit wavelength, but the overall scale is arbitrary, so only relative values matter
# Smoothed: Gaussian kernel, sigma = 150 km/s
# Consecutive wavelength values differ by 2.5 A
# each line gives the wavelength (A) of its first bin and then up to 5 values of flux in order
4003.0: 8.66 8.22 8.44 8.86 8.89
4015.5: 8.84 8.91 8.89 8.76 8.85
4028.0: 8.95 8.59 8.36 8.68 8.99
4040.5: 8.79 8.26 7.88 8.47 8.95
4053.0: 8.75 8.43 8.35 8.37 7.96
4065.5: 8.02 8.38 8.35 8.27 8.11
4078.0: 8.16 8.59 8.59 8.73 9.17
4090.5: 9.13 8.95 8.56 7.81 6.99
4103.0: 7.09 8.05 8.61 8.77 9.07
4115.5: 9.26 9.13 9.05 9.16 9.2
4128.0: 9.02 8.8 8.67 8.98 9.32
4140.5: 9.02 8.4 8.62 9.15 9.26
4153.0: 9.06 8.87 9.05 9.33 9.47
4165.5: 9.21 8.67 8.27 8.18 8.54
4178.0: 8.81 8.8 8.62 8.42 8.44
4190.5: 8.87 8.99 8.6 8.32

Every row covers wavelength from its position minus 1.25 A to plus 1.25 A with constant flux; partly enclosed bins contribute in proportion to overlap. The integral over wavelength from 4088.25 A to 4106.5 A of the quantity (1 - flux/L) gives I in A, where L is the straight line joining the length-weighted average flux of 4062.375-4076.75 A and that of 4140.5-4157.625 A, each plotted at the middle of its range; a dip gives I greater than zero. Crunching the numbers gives 0.6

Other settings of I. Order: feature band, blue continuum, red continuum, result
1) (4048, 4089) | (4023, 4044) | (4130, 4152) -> 1.5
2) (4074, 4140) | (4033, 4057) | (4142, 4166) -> 1.4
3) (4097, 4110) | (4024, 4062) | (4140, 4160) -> 1.5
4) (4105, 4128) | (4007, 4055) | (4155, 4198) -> -0.6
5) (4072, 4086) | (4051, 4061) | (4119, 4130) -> 0.5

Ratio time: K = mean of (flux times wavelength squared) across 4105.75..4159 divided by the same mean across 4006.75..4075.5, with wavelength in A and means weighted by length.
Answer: 1.09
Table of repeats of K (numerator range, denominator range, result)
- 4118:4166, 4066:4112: 1.11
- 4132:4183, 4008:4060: 1.09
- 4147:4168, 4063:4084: 1.15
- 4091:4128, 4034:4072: 1.05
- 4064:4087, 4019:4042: 0.98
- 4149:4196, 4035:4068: 1.11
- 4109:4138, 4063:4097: 1.08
